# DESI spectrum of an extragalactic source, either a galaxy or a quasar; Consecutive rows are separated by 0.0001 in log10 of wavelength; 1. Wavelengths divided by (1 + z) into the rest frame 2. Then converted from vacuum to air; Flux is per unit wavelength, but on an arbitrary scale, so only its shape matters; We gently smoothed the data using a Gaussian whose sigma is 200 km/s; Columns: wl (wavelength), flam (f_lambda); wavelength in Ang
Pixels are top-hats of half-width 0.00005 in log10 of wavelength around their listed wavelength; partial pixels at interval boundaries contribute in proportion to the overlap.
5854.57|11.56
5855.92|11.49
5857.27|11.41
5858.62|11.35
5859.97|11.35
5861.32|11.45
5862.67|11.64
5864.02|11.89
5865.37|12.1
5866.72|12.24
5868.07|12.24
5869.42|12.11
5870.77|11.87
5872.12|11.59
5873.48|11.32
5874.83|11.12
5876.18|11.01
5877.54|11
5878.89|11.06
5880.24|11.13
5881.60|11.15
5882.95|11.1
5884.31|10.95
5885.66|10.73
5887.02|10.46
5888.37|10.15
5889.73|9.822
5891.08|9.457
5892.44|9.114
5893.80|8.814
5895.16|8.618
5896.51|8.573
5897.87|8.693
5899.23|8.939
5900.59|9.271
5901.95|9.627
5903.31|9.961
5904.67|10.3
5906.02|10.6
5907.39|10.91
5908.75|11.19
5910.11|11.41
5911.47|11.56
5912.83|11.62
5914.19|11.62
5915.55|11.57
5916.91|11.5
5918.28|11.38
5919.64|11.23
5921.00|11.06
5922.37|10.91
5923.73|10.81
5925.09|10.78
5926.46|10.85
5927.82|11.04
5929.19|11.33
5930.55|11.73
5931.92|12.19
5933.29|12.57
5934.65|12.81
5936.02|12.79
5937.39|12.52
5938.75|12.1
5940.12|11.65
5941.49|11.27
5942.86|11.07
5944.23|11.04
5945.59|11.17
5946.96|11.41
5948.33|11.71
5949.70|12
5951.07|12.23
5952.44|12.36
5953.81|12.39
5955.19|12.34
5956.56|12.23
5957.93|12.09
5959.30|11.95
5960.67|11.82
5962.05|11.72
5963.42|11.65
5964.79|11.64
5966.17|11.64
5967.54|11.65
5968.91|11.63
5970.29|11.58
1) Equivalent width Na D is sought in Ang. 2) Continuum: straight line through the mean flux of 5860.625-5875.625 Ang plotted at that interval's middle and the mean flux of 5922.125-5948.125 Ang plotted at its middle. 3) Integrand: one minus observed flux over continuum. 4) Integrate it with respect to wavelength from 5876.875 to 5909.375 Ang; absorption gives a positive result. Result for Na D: 4.6 Ang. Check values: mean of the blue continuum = 11.8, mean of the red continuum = 11.6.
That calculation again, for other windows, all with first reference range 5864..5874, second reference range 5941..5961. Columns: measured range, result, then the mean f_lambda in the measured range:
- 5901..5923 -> 1.6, 11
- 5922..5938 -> 0.2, 11.7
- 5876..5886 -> 0.7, 11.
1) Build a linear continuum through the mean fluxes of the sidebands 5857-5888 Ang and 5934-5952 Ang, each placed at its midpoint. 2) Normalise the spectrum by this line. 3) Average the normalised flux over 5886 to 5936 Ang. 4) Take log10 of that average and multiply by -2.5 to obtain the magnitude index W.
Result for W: 0.10 mag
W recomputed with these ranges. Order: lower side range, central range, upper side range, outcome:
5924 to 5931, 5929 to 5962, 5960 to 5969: -0.05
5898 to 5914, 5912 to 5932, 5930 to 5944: 0.00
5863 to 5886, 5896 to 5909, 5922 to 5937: 0.18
